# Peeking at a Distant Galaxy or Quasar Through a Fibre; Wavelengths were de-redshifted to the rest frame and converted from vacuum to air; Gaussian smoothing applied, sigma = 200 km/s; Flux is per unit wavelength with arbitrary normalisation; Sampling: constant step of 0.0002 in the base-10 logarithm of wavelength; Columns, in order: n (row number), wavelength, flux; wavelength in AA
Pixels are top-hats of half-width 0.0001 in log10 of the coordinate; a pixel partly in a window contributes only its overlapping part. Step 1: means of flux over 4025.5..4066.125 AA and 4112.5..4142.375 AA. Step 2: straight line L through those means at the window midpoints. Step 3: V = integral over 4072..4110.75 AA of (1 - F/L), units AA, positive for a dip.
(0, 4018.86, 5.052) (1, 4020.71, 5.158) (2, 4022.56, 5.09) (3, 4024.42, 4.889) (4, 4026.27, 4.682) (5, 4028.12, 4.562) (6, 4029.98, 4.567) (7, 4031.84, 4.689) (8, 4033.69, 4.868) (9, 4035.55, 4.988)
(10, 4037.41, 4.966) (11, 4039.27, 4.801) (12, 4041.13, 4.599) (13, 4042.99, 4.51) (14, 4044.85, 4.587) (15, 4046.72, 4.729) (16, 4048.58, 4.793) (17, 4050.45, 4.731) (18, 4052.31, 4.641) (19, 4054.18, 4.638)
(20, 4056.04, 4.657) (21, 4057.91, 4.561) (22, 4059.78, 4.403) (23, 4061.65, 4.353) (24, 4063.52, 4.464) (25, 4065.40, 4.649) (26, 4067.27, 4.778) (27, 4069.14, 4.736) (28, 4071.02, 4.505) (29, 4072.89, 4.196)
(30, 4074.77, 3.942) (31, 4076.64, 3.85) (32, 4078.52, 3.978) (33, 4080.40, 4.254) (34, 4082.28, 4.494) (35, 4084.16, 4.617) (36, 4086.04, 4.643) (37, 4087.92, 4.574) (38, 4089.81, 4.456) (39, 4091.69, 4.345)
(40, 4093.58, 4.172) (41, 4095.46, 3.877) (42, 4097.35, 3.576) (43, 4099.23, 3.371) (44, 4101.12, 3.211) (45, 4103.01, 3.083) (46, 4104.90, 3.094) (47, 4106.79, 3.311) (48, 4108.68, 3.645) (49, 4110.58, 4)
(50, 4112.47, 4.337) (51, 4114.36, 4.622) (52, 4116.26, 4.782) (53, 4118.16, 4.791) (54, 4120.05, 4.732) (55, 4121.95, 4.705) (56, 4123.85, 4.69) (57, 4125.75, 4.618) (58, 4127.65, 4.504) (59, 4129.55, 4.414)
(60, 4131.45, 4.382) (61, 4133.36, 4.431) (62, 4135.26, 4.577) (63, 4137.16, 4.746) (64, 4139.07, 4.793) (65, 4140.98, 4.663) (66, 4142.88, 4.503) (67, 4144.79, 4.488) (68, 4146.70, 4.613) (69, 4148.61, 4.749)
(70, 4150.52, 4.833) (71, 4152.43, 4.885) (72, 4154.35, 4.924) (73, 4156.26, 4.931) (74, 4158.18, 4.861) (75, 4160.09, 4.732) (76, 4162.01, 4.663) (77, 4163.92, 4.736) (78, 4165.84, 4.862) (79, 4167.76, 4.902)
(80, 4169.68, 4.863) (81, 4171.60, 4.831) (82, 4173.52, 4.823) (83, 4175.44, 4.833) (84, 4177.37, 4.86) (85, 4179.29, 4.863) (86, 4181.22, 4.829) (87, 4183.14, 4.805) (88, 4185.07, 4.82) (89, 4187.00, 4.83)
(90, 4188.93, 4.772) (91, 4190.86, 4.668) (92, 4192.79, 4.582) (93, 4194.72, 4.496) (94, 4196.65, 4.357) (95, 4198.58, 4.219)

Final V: 5.9 AA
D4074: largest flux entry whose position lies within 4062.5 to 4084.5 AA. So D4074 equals 4.778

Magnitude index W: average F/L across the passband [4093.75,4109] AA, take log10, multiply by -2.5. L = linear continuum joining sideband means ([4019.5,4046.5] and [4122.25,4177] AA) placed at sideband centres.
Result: 0.35 mag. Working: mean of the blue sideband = 4.78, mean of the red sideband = 4.71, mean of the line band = 3.43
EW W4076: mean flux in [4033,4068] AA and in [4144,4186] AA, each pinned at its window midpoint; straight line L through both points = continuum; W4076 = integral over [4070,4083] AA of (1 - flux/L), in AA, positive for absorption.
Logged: 1.5 AA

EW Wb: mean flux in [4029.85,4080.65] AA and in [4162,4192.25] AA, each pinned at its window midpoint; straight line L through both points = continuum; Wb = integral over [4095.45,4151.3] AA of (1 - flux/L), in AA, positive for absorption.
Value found 5.0 AA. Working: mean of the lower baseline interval 4.55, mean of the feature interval 4.28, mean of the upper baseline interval 4.81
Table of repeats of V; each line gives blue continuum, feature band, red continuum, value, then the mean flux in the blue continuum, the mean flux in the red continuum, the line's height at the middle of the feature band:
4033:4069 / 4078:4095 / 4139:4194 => 1.1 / 4.67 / 4.77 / 4.7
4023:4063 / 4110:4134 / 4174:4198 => 0.8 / 4.68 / 4.72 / 4.7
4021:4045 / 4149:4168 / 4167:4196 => -0.2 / 4.77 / 4.78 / 4.78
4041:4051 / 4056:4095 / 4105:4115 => -0.9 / 4.66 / 3.89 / 4.3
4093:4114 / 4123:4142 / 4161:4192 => -2.3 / 3.63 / 4.81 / 4.1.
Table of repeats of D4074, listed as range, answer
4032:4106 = 4.988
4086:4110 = 4.643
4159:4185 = 4.902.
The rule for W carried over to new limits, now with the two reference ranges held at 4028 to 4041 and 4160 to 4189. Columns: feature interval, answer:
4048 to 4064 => 0.05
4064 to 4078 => 0.10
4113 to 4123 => 0.02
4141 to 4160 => 0.01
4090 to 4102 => 0.25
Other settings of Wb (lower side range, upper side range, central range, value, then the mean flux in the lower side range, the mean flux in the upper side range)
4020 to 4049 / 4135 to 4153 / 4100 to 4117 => 3.4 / 4.78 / 4.69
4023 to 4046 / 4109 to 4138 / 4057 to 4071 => 0.3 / 4.73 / 4.54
